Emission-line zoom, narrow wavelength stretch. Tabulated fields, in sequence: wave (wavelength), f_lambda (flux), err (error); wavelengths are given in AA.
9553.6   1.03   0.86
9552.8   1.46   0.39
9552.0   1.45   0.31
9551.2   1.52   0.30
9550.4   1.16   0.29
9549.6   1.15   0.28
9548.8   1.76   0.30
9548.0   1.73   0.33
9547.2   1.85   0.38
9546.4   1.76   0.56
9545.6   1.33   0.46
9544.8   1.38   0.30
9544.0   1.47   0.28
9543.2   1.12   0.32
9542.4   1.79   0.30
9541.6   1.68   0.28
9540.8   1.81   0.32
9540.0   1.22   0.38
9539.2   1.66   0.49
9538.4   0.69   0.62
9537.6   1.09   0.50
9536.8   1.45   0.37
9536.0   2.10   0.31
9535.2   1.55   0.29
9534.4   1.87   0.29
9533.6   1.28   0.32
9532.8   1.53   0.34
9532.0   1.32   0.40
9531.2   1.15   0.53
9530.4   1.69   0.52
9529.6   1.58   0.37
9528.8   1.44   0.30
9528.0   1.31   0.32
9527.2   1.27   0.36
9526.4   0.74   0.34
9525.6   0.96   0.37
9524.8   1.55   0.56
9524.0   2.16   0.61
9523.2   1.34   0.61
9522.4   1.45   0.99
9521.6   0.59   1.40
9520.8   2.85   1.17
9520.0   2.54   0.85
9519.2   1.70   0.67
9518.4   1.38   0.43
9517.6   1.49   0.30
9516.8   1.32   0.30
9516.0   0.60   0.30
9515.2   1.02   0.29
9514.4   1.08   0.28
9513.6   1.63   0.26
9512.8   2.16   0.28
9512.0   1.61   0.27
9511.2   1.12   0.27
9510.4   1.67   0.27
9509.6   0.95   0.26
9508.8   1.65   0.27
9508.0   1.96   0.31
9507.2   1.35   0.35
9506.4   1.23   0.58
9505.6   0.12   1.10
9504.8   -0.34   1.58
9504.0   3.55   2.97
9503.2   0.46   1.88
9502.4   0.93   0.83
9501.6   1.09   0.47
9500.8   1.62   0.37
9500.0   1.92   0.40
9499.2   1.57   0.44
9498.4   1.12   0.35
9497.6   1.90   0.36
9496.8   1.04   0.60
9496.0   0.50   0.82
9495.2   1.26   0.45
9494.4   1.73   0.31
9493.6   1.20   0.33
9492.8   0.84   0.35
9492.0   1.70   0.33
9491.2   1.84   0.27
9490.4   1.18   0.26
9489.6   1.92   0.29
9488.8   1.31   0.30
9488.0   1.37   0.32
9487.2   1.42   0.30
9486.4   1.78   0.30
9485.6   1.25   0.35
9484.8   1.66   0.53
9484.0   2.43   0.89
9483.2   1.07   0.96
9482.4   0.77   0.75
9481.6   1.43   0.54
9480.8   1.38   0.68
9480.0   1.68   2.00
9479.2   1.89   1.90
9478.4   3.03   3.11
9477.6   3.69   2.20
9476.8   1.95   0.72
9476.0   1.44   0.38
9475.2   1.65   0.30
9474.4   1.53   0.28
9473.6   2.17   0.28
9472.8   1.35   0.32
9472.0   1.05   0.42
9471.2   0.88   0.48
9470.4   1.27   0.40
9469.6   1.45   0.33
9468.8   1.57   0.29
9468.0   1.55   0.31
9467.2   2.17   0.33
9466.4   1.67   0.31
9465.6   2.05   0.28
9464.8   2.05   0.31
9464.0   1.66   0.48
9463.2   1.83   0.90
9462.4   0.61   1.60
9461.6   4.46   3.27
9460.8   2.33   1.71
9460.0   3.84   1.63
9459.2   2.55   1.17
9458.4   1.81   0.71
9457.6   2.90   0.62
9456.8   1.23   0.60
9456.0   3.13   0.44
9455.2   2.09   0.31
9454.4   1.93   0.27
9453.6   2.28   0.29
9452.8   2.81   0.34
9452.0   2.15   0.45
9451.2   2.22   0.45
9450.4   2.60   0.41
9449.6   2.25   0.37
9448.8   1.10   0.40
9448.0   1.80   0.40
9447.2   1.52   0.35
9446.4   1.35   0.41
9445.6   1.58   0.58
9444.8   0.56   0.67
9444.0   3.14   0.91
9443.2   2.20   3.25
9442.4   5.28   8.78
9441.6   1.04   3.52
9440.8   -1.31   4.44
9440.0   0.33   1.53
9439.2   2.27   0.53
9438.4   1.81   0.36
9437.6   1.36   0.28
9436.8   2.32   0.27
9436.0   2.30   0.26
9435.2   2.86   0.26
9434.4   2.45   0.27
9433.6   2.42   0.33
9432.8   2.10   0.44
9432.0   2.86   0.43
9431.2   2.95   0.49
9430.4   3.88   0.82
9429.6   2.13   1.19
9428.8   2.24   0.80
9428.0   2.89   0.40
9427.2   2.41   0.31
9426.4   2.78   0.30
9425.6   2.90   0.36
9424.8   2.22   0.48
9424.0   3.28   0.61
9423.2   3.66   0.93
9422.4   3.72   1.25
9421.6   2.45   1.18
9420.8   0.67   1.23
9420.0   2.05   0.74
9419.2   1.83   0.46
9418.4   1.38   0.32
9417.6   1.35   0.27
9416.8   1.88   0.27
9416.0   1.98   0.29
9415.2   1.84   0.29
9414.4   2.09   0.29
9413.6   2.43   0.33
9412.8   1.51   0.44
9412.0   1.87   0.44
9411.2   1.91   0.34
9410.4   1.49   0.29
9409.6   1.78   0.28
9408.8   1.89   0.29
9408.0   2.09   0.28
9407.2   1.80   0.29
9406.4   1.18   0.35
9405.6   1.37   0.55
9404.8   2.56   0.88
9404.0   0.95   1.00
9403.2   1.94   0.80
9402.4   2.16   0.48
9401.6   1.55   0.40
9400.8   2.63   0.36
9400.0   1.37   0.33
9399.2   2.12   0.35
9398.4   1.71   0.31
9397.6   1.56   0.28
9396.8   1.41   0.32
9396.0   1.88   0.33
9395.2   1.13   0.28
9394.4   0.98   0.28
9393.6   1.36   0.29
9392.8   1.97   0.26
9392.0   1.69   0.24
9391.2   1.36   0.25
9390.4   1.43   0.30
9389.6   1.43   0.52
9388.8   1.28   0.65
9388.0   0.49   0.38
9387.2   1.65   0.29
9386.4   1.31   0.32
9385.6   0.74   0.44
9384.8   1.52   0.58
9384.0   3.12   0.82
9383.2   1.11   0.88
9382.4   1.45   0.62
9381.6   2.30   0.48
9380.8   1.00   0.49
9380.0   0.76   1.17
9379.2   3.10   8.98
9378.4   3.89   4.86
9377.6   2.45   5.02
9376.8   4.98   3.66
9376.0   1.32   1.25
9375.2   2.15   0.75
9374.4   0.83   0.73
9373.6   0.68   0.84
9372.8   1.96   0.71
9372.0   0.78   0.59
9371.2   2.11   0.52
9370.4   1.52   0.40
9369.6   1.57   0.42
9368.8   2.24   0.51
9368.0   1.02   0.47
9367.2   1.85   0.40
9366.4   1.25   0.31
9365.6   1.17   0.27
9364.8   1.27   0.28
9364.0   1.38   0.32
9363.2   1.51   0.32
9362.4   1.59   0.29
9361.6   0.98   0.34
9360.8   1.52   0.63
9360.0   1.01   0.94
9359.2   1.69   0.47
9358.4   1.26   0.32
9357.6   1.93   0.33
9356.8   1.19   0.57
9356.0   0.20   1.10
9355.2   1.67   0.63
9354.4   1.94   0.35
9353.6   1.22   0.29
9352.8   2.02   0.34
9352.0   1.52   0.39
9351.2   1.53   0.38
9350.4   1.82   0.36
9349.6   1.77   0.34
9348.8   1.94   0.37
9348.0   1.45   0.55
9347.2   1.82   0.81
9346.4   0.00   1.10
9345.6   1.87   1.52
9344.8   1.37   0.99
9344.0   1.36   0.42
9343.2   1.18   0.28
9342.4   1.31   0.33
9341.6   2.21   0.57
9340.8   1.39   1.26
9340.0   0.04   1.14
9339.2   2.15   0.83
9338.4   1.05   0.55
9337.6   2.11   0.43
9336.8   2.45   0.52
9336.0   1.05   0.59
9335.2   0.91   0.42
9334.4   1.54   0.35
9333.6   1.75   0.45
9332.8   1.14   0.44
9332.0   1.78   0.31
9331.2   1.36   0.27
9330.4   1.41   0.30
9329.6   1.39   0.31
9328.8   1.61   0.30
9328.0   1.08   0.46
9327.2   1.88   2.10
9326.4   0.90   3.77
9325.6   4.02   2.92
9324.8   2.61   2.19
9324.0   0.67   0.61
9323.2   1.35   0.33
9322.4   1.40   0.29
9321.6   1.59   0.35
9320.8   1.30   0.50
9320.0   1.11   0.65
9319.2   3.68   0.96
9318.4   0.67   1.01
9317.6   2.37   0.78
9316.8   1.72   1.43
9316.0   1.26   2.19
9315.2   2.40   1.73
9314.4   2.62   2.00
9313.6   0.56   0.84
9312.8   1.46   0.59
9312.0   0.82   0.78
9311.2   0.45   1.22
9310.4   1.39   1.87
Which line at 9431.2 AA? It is H-alpha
